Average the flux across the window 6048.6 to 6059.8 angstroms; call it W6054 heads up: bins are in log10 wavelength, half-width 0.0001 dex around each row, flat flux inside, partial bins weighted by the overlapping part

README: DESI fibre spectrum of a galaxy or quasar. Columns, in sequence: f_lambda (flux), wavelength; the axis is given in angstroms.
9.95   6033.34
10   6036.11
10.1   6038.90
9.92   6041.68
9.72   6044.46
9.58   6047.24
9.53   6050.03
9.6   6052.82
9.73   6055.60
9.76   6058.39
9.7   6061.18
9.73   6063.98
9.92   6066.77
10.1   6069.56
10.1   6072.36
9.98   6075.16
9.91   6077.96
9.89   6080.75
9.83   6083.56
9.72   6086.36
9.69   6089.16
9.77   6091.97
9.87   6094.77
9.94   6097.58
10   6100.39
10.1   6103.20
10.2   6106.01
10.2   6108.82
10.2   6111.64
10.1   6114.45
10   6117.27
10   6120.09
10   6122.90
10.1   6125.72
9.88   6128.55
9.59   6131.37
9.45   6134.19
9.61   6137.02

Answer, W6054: 9.66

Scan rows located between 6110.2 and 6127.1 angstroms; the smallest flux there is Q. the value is 10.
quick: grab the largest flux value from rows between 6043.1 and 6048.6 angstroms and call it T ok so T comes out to 9.72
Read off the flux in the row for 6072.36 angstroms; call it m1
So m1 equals 10.1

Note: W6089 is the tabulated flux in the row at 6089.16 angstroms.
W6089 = 9.69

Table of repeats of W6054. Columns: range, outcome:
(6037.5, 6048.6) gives 9.83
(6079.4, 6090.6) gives 9.77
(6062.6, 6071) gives 9.92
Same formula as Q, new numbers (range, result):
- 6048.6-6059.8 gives 9.53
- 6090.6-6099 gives 9.77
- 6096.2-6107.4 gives 9.94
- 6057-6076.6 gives 9.7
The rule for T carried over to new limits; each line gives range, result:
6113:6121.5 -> 10.1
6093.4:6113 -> 10.2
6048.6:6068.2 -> 9.92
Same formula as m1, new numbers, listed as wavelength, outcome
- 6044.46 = 9.72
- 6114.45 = 10.1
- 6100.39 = 10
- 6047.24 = 9.58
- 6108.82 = 10.2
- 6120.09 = 10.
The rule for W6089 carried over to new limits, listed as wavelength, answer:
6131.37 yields 9.59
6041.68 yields 9.92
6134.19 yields 9.45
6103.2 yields 10.1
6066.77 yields 9.92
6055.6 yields 9.73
